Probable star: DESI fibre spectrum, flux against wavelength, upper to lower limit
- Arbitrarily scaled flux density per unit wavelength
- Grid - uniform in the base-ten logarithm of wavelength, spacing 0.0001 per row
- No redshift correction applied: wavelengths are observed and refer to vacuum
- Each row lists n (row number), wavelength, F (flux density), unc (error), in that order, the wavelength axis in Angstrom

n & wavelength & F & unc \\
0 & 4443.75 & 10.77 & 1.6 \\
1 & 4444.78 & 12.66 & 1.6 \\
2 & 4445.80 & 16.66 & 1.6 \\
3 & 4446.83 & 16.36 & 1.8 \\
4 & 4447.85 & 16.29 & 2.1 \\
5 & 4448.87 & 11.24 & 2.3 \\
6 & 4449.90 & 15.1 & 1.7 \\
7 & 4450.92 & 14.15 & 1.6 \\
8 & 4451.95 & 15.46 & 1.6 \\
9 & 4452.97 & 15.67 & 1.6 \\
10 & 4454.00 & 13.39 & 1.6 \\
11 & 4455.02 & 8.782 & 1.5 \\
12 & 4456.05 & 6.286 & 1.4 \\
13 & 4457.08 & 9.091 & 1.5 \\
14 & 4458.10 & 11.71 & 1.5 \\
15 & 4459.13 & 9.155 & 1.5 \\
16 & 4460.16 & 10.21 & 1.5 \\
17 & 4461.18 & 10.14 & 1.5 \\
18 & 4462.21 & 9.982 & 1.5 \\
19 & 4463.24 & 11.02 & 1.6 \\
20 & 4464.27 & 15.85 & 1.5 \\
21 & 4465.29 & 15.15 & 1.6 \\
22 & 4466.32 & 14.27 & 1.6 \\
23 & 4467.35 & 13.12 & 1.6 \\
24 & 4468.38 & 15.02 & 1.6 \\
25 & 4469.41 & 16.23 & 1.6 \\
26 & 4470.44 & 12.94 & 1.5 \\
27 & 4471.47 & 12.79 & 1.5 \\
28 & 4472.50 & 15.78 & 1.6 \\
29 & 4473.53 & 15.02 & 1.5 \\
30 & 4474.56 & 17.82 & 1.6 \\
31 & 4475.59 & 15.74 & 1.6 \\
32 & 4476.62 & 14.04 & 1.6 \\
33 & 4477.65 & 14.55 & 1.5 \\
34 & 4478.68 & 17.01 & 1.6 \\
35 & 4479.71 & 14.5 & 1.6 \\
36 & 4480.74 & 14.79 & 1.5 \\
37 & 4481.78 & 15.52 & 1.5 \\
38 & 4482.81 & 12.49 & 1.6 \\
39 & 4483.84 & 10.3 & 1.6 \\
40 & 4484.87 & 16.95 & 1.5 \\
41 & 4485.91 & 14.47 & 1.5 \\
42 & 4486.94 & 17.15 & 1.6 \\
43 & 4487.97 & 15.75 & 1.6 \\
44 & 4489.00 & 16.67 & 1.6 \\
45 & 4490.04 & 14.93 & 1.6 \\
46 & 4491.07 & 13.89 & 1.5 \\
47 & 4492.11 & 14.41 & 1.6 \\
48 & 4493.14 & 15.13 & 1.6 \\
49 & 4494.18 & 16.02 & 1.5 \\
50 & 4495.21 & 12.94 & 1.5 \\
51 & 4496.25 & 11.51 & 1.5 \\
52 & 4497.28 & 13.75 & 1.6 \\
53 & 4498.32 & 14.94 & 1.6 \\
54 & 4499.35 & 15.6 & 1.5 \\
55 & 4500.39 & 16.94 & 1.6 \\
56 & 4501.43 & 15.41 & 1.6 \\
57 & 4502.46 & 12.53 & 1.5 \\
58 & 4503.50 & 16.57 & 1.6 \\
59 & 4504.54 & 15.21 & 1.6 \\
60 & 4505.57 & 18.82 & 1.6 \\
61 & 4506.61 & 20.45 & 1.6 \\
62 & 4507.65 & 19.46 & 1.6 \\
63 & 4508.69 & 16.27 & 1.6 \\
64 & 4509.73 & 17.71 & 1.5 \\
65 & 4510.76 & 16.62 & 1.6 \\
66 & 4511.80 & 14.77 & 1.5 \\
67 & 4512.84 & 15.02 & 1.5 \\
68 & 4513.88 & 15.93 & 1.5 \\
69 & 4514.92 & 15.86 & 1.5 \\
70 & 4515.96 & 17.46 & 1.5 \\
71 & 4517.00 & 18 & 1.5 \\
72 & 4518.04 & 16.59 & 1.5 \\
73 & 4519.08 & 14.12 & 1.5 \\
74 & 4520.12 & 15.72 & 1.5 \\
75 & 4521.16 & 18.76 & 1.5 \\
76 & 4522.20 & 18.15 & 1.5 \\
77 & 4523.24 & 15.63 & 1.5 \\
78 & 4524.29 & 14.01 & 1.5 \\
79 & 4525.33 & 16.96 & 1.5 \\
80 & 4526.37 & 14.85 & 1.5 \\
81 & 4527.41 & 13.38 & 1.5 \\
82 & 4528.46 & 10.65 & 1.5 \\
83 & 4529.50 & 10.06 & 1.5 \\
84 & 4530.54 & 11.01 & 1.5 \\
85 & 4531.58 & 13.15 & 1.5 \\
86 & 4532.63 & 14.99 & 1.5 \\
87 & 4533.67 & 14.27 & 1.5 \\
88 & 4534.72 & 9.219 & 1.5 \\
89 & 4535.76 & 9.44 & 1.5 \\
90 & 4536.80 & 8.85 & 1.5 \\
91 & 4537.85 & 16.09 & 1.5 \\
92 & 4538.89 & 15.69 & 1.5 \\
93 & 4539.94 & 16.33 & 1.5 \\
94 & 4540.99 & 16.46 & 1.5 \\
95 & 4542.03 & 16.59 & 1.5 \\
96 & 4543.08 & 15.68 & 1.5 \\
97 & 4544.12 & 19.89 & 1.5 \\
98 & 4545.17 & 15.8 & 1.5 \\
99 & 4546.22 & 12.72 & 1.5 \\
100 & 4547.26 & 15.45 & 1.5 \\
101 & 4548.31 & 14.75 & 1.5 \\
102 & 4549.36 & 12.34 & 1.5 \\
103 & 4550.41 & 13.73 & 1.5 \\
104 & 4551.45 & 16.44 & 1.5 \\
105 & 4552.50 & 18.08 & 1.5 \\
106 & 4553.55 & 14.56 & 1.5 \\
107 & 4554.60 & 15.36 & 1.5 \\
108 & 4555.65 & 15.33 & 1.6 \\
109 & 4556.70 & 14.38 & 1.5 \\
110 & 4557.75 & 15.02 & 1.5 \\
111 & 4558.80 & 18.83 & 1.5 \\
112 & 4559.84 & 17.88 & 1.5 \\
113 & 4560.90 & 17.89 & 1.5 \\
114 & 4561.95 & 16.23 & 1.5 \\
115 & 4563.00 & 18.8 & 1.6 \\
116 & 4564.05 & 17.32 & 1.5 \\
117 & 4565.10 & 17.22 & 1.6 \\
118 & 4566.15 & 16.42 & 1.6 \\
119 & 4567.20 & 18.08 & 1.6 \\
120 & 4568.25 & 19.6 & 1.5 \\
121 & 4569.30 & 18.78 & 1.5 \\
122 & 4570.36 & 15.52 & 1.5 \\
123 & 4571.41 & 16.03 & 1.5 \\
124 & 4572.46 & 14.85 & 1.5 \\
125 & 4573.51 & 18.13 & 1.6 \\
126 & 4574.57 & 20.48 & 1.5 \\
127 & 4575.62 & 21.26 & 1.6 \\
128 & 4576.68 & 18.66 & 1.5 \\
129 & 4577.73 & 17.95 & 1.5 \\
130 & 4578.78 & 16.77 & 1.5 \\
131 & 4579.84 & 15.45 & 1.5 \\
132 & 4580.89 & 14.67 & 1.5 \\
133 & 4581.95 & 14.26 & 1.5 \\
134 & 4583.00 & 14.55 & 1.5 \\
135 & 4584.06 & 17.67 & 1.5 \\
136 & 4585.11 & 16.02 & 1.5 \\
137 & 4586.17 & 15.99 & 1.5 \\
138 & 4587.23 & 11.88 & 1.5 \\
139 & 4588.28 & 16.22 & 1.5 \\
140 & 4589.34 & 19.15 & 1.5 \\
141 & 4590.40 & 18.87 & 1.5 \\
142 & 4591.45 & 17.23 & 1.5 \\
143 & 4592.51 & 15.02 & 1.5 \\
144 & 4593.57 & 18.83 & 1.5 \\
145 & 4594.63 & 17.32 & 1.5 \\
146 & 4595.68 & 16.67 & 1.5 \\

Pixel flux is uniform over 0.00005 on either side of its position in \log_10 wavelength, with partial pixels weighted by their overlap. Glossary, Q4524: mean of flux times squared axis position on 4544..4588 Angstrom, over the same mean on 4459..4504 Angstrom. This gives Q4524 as 1.19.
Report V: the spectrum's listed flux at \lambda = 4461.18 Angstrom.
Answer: 10.14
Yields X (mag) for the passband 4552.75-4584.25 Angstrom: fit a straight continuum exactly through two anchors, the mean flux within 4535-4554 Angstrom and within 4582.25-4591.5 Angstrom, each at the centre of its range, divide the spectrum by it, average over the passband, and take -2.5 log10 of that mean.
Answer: -0.083 mag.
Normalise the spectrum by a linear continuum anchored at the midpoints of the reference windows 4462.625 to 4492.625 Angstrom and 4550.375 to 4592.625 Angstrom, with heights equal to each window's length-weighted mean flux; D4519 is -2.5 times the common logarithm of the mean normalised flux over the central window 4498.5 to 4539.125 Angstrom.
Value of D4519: 0.035 mag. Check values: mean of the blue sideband 14.7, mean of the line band 15.1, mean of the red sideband 16.8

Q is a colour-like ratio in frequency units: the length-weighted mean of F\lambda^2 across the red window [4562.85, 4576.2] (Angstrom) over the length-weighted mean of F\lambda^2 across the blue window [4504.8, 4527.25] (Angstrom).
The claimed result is 1.1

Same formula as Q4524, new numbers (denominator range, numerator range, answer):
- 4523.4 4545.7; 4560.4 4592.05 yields 1.24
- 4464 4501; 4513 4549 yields 1.02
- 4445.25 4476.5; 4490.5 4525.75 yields 1.22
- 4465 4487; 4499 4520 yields 1.13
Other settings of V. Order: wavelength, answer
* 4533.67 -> 14.27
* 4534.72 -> 9.219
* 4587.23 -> 11.88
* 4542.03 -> 16.59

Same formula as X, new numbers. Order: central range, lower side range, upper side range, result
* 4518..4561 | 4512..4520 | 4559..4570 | 0.14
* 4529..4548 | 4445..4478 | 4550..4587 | 0.13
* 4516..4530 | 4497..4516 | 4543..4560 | 0.06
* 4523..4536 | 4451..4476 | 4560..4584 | 0.20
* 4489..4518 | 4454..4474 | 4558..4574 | -0.11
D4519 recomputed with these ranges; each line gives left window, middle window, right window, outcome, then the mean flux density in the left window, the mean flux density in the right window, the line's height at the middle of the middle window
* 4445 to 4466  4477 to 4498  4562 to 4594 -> -0.07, 12.6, 17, 13.8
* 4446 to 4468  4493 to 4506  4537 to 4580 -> -0.05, 12.6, 16.6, 14.3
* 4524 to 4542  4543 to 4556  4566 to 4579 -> -0.01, 13.3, 18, 15.3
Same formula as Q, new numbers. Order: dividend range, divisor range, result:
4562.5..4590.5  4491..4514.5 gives 1.12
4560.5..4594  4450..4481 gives 1.34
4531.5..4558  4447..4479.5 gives 1.14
